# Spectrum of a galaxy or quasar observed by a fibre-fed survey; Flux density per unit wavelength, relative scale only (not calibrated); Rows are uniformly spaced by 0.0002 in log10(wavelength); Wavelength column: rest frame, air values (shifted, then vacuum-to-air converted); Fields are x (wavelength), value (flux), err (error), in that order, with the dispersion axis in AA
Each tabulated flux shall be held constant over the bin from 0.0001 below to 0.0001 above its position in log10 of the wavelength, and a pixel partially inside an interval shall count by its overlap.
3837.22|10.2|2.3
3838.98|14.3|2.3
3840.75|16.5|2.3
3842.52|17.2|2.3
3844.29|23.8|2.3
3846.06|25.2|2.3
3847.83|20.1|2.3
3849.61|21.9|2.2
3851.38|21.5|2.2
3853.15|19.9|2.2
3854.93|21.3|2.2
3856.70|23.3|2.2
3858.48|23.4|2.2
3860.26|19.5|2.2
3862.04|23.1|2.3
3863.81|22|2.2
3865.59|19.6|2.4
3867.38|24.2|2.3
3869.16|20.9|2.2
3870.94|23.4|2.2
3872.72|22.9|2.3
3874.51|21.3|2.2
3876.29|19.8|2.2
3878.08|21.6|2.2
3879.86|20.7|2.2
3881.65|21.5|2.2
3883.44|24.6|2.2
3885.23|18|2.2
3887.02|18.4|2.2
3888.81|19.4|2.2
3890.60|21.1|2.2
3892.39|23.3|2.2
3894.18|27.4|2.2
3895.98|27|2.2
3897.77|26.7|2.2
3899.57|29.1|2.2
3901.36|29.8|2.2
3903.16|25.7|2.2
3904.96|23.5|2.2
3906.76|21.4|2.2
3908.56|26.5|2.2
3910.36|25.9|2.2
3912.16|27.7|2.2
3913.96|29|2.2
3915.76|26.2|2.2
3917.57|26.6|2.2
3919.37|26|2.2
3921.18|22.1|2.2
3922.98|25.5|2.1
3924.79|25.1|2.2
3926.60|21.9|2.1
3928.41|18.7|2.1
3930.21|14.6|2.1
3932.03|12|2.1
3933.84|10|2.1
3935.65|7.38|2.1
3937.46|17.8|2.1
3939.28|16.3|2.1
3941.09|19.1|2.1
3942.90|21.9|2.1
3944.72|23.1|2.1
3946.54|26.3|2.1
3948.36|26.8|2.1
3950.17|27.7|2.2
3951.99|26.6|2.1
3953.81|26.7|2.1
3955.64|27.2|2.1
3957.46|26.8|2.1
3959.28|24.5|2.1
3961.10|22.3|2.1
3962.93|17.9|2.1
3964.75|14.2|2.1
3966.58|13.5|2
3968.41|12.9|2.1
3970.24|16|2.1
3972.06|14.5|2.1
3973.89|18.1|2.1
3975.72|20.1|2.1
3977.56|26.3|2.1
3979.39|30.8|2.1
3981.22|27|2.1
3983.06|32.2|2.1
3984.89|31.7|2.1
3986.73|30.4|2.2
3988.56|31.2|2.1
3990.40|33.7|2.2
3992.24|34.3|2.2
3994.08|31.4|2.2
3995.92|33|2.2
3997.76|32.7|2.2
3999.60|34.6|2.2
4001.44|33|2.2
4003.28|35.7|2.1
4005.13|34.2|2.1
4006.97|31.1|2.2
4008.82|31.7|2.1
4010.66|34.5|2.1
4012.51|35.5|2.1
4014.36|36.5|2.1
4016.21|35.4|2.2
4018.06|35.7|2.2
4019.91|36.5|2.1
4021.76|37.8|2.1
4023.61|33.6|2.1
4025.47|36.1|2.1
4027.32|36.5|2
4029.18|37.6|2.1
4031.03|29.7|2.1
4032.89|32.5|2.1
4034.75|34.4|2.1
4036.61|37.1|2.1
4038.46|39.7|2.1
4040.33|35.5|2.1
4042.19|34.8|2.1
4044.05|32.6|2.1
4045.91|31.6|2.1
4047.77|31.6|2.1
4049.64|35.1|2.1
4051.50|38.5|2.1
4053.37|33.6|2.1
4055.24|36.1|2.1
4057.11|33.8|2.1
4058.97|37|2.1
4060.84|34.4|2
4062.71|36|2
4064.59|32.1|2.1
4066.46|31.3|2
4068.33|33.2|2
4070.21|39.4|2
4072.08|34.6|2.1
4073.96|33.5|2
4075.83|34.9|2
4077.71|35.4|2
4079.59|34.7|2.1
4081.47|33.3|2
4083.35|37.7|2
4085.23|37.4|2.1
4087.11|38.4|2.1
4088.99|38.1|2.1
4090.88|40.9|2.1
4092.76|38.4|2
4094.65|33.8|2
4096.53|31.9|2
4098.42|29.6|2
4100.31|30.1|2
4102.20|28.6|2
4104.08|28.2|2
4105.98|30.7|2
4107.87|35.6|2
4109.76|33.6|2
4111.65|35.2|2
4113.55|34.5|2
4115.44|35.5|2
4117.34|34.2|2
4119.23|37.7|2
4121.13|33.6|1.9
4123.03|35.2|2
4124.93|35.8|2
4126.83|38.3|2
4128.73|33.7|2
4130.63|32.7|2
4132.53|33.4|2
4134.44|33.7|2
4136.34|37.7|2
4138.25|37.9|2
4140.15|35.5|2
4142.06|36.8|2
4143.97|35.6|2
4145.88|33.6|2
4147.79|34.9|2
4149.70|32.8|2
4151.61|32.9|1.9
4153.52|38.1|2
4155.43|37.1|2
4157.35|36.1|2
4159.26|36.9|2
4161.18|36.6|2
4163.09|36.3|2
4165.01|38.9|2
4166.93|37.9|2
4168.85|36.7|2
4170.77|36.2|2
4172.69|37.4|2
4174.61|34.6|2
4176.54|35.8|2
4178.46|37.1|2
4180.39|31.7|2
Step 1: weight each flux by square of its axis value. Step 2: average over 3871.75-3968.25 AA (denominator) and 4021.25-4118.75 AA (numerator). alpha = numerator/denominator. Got 1.67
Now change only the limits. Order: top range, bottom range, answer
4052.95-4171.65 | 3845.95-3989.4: 1.71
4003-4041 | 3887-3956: 1.60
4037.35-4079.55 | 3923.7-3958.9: 1.76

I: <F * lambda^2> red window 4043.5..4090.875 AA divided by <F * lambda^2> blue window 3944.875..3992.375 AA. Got 1.51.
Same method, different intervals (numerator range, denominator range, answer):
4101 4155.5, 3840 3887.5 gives 1.85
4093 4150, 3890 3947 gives 1.67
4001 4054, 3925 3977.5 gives 1.84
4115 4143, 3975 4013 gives 1.19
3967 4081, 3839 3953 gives 1.57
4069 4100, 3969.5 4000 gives 1.33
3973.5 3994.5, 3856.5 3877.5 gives 1.41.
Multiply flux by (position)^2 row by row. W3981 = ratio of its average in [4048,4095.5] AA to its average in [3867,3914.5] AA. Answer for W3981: 1.64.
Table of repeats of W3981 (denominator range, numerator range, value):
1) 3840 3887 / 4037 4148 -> 1.82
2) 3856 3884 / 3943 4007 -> 1.27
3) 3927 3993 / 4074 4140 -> 1.68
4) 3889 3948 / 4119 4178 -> 1.78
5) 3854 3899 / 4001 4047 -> 1.69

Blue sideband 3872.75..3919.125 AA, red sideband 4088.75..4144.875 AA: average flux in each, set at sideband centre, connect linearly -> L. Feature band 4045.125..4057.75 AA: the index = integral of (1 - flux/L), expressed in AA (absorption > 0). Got -1.2 AA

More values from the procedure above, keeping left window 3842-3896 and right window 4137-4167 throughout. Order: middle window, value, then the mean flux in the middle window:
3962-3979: 6.0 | 17.5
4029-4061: -4.2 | 34.7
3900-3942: 4.4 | 21.8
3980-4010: -4.5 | 32.4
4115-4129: -0.4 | 35.6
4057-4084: -2.4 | 34.8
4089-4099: -0.7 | 35.4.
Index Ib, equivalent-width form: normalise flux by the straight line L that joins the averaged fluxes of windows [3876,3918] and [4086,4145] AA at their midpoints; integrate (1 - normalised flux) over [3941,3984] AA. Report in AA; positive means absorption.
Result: 7.3 AA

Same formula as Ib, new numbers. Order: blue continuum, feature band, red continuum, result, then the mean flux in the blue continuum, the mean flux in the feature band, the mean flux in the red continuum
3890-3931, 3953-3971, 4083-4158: 4.7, 24.9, 20.2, 34.9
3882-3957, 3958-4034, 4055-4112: -2.5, 22.9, 29.5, 34.4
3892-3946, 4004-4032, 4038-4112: -4.4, 22.6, 34.8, 34.5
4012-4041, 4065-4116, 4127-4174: 2.0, 35.6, 34.4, 35.8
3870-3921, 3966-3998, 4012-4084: 4.5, 24.1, 26.1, 35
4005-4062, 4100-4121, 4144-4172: 1.4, 34.9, 33.2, 36.1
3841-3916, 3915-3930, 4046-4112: 1.1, 23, 23.6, 34.4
